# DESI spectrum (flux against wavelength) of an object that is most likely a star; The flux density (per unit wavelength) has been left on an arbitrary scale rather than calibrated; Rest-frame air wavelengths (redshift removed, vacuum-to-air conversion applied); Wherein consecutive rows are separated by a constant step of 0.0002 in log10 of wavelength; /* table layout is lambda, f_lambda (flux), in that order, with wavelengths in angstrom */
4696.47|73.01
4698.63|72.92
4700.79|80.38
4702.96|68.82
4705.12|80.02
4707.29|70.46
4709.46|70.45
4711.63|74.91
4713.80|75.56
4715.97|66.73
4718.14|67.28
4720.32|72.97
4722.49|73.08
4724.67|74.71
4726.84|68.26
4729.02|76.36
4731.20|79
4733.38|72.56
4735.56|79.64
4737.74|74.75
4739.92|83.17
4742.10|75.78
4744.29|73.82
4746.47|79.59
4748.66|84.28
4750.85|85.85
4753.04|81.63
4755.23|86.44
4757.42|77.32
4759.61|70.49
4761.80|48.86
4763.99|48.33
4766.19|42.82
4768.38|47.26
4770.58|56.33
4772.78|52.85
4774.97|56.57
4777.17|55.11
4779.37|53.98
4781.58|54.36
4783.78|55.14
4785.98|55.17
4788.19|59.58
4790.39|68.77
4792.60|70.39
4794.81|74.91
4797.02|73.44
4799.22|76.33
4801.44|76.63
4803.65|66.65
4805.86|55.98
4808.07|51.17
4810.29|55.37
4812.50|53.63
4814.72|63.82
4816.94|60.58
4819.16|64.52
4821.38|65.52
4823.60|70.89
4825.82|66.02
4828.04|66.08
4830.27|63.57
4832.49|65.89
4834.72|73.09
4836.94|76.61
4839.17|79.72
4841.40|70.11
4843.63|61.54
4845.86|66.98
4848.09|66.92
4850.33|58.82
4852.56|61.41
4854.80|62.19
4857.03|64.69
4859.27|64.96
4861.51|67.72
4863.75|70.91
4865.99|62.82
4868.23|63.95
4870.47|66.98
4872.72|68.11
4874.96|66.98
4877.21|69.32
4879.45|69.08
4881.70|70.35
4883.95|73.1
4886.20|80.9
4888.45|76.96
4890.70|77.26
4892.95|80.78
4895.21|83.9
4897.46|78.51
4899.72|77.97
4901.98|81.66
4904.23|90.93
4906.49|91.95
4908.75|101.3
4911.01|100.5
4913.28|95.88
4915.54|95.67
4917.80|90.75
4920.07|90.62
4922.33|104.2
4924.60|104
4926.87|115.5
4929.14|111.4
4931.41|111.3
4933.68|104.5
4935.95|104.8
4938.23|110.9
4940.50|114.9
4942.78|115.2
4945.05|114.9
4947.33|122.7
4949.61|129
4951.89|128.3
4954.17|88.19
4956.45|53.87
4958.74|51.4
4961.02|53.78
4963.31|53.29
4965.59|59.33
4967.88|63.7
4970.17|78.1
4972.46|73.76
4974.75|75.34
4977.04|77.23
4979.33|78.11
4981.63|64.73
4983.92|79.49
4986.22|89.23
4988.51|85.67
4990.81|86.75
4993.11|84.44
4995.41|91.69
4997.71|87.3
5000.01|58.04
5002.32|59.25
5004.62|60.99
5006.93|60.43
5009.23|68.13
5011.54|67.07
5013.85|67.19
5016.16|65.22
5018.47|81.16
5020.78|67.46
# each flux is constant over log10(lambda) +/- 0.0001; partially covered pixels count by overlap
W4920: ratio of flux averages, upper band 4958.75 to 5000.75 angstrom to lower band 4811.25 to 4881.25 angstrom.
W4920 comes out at 1.1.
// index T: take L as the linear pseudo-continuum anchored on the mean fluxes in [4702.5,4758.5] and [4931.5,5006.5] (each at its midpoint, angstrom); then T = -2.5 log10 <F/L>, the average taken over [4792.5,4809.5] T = 0.16 mag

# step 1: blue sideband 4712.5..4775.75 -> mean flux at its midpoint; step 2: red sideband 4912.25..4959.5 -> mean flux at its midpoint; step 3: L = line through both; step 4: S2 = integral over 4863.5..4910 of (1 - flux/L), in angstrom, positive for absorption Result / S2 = 9.0 angstrom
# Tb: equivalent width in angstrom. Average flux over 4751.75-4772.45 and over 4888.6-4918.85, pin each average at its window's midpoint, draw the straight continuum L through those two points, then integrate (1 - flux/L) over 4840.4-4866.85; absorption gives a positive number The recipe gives 4.6 angstrom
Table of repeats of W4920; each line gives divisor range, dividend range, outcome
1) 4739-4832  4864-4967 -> 1.35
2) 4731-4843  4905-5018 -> 1.30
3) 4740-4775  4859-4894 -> 1.05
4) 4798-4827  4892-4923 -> 1.42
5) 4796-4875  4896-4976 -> 1.40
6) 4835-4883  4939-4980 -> 1.27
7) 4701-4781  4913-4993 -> 1.30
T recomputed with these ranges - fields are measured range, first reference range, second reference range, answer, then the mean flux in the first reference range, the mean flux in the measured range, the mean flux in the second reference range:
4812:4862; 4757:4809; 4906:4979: 0.083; 60.2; 66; 93.1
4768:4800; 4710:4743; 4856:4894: 0.193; 74.3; 60.8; 70.3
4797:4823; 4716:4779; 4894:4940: 0.247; 69.2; 63.4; 97.6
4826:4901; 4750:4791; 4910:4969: 0.144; 60.6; 69.9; 95.7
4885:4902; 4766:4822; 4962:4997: -0.157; 60.5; 79.6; 76.1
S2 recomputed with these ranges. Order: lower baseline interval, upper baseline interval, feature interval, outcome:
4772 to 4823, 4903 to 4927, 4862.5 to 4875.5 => 2.6 angstrom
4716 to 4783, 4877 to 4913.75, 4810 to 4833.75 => 3.7 angstrom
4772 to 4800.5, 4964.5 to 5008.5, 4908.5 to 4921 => -4.5 angstrom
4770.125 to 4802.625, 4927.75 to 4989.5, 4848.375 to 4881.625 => 4.0 angstrom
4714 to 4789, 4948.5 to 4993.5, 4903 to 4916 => -3.7 angstrom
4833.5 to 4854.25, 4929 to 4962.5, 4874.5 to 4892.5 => 1.6 angstrom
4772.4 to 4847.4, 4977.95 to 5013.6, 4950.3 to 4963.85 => -0.3 angstrom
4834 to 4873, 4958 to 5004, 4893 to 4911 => -4.7 angstrom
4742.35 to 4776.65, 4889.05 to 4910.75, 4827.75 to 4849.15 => 2.2 angstrom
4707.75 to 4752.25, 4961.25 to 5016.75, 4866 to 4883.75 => 1.4 angstrom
